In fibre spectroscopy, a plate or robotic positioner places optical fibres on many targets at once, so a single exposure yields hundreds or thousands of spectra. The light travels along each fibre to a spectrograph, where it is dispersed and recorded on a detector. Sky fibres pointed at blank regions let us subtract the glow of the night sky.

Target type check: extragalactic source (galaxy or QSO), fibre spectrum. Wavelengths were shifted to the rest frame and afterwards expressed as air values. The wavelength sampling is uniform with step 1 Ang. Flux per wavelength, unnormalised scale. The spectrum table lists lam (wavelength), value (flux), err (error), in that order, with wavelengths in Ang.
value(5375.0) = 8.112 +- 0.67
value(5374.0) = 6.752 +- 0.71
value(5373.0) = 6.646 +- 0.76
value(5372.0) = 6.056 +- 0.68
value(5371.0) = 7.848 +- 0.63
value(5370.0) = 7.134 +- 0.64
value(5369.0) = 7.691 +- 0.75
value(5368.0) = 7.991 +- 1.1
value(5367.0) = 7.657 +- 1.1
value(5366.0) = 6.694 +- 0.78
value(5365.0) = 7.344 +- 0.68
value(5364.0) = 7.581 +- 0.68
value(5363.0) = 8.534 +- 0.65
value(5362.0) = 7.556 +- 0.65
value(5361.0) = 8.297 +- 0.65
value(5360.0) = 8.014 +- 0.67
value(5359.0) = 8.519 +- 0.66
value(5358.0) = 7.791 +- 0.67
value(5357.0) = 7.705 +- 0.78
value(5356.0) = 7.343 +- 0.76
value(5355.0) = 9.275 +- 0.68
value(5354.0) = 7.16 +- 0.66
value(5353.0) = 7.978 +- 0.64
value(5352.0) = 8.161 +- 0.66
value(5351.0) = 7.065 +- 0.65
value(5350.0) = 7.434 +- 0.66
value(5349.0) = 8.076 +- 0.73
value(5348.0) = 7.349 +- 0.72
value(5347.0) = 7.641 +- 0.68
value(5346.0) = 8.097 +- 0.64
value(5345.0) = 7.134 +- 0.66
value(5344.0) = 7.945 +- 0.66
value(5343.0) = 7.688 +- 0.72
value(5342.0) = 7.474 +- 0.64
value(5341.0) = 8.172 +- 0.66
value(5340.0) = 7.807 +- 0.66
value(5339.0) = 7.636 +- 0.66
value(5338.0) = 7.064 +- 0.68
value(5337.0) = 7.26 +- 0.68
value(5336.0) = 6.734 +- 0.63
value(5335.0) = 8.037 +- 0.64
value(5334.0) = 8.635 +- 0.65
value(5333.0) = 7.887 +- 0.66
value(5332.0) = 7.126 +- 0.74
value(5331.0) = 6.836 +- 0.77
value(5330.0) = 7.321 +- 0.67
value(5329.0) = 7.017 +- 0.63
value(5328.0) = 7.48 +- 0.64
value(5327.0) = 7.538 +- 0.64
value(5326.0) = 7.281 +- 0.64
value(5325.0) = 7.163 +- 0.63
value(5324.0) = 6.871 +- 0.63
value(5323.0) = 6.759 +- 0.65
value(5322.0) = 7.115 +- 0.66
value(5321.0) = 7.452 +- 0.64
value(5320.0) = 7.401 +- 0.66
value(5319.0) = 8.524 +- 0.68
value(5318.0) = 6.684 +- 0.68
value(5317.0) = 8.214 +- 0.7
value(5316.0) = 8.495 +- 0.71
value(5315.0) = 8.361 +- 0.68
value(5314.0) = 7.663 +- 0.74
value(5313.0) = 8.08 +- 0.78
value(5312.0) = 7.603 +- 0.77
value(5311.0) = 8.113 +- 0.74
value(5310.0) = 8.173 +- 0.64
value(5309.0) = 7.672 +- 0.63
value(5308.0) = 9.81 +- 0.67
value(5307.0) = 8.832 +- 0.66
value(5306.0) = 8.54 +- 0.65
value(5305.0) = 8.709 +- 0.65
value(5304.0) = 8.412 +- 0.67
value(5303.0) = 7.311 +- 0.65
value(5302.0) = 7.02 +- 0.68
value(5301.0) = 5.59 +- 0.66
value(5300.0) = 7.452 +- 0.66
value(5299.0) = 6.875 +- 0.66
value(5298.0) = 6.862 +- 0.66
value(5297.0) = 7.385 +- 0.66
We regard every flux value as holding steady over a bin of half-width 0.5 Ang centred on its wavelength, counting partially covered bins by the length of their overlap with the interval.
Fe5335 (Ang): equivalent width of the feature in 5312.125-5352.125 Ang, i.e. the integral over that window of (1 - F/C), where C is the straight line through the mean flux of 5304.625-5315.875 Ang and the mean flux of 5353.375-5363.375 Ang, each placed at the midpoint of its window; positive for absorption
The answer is 3.0 Ang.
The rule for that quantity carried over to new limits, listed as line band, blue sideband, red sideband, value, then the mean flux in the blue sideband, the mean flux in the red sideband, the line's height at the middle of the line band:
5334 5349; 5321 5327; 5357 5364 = -0.1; 7.11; 8.05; 7.56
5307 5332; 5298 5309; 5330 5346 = 0.1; 7.8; 7.57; 7.69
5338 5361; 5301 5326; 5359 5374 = -0.5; 7.82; 7.51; 7.61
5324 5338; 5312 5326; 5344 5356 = 0.5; 7.59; 7.75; 7.65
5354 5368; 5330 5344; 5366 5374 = -1.0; 7.57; 7.22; 7.31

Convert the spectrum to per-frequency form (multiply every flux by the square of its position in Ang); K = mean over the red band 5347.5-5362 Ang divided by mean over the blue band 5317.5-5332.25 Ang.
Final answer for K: 1.10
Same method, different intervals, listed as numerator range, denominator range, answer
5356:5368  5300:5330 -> 1.03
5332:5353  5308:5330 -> 1.01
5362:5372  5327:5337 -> 1.02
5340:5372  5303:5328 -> 1.00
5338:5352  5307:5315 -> 0.94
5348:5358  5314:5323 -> 1.02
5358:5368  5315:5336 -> 1.06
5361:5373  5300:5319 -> 0.96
